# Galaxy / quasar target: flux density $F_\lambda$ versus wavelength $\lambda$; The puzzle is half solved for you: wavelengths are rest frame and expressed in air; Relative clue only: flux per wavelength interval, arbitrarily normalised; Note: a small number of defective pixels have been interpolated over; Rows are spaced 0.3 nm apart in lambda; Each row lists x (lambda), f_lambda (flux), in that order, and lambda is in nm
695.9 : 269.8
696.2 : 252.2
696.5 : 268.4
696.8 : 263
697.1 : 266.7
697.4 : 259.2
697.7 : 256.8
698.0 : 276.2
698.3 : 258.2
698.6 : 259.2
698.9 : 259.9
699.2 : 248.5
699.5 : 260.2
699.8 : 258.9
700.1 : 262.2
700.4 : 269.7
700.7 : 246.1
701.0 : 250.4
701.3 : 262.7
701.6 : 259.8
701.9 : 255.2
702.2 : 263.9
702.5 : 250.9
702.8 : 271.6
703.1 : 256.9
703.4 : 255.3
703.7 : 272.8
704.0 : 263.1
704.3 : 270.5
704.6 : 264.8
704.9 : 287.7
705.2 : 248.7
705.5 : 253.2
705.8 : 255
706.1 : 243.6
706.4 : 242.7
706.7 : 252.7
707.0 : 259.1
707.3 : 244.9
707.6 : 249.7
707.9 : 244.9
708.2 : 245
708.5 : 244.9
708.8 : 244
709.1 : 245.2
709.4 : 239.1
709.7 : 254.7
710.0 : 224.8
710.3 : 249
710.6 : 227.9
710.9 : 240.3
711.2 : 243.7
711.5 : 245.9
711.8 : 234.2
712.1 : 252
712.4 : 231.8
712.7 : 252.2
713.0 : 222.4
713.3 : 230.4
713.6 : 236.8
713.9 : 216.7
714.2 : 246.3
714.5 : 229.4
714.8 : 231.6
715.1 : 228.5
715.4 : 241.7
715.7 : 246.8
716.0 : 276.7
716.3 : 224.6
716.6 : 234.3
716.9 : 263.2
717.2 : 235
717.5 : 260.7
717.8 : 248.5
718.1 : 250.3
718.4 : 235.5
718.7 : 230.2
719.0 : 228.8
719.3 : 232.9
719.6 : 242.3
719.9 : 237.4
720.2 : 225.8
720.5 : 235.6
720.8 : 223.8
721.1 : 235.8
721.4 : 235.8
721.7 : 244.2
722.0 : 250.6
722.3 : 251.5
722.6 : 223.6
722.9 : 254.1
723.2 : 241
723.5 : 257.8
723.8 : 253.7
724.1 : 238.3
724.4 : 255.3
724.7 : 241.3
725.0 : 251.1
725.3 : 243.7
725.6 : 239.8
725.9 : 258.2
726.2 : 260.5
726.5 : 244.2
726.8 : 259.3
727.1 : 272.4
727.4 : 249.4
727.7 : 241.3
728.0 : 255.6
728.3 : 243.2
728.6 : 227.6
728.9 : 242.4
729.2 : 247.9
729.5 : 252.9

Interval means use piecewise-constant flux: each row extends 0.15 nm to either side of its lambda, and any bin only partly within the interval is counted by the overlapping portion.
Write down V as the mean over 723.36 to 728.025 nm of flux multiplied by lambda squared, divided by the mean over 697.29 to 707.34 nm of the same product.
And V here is 1.0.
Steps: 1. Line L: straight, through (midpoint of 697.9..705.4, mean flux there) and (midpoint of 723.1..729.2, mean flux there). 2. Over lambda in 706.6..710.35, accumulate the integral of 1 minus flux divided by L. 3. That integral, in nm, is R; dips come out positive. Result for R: 0.17 nm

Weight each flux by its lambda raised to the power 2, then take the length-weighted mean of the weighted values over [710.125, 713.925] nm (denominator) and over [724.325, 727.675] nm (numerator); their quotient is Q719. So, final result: 1.10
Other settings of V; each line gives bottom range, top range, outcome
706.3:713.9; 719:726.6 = 1.04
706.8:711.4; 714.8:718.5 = 1.03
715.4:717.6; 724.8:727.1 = 1.04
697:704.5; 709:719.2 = 0.96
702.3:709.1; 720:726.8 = 1.01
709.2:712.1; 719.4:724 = 1.03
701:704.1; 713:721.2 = 0.95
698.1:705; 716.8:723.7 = 0.97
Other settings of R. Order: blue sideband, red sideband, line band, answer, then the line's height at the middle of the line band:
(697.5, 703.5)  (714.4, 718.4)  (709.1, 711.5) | 0.09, 250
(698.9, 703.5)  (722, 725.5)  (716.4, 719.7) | 0.10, 250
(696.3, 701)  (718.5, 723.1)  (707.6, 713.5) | 0.17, 248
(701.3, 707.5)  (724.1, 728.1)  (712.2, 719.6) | 0.45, 255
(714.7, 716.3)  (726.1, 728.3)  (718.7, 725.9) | 0.24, 249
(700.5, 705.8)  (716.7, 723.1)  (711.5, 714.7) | 0.17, 249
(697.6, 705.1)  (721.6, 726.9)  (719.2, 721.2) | 0.14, 251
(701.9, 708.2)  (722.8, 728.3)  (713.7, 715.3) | 0.15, 254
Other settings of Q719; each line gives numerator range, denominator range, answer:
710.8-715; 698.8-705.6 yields 0.94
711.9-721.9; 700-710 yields 0.97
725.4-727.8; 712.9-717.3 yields 1.10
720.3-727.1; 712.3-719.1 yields 1.05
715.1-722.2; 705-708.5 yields 1.00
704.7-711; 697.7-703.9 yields 0.97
